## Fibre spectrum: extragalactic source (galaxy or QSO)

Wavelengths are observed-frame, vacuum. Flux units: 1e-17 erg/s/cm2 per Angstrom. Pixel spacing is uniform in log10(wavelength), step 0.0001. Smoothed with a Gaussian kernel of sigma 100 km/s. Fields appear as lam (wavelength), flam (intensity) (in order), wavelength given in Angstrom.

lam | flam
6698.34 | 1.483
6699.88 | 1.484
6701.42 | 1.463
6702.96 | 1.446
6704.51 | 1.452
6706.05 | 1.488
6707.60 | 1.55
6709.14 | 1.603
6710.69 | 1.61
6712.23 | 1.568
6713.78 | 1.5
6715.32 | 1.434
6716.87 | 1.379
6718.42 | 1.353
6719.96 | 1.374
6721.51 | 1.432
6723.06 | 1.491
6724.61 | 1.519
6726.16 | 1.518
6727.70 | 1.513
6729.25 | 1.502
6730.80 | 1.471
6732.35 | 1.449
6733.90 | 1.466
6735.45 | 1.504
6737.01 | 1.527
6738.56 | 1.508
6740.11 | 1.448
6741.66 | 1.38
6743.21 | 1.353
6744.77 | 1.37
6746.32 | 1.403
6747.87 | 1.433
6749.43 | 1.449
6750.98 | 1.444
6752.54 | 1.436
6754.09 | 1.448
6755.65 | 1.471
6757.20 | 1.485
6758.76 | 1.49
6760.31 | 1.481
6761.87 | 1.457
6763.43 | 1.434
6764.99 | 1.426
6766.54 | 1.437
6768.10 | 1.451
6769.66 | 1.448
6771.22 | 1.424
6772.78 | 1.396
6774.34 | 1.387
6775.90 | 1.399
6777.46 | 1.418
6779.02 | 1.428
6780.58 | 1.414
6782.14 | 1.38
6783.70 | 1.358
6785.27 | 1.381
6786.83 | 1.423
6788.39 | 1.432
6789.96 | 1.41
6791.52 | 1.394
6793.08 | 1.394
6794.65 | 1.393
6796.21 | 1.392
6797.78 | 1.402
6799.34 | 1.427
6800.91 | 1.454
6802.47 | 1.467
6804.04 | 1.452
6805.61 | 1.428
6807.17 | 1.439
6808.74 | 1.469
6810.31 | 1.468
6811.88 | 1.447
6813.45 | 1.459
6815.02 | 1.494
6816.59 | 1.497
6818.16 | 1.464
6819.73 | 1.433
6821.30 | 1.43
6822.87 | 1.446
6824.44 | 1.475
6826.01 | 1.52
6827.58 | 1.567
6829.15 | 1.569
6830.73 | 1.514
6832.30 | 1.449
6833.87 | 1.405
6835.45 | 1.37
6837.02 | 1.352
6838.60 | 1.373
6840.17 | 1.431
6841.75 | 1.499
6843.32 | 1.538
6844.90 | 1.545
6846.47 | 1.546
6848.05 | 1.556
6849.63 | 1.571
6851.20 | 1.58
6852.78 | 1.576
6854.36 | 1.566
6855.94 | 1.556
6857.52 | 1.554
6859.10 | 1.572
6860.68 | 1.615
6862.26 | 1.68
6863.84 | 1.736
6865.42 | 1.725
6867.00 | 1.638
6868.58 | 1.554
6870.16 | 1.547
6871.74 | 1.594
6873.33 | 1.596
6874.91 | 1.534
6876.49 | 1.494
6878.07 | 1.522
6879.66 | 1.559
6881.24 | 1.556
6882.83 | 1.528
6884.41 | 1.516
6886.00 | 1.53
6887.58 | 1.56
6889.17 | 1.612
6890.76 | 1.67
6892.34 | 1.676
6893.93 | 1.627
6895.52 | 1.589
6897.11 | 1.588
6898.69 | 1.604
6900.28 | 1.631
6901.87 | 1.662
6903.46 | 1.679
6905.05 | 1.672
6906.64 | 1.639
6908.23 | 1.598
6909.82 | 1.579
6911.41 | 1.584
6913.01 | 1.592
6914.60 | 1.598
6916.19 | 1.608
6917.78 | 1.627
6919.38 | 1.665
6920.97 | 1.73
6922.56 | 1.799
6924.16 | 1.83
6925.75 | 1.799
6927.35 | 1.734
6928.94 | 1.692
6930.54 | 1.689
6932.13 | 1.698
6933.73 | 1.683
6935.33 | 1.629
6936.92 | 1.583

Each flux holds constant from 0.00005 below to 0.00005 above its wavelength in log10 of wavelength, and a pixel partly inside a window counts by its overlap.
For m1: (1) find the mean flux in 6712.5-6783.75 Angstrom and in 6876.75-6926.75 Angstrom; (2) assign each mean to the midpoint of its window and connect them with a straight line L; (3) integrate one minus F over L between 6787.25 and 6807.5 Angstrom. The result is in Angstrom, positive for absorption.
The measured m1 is 1.1 Angstrom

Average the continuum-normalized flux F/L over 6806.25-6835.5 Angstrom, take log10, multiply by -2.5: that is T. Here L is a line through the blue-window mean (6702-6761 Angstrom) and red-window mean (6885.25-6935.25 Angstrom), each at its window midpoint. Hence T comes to 0.06 mag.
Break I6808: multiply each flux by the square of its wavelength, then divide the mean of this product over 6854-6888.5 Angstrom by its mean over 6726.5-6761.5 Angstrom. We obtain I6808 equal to 1.12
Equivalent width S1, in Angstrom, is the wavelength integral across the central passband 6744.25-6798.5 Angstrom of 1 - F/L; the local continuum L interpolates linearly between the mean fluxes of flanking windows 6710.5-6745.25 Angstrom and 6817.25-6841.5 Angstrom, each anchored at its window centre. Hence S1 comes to 1.3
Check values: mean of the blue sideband 1.46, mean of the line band 1.42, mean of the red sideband 1.45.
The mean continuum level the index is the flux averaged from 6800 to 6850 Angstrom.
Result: 1.47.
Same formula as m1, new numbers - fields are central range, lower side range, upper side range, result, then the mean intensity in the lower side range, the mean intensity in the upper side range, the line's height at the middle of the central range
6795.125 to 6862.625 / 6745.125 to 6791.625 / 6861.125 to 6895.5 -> 1.4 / 1.43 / 1.59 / 1.52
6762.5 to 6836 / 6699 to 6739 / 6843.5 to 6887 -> 4.6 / 1.48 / 1.58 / 1.53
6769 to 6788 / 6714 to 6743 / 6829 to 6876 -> 1.1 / 1.46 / 1.54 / 1.49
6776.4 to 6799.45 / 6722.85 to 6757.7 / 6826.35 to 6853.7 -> 1.2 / 1.46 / 1.5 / 1.48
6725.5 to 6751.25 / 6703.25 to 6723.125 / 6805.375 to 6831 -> 0.4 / 1.48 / 1.48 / 1.48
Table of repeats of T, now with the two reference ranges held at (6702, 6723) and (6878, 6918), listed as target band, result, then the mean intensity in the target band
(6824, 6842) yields 0.07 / 1.46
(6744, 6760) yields 0.04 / 1.44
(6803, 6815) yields 0.06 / 1.45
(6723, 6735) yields 0.00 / 1.49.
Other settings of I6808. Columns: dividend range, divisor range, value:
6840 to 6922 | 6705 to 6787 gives 1.14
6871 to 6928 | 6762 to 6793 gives 1.19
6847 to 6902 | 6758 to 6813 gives 1.14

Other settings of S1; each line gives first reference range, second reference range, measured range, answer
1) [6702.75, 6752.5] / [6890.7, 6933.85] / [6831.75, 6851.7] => 1.4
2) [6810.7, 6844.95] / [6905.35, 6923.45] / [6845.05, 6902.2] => -1.2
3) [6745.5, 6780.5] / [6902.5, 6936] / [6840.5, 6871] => -0.1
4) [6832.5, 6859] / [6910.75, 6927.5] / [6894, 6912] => 0.3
